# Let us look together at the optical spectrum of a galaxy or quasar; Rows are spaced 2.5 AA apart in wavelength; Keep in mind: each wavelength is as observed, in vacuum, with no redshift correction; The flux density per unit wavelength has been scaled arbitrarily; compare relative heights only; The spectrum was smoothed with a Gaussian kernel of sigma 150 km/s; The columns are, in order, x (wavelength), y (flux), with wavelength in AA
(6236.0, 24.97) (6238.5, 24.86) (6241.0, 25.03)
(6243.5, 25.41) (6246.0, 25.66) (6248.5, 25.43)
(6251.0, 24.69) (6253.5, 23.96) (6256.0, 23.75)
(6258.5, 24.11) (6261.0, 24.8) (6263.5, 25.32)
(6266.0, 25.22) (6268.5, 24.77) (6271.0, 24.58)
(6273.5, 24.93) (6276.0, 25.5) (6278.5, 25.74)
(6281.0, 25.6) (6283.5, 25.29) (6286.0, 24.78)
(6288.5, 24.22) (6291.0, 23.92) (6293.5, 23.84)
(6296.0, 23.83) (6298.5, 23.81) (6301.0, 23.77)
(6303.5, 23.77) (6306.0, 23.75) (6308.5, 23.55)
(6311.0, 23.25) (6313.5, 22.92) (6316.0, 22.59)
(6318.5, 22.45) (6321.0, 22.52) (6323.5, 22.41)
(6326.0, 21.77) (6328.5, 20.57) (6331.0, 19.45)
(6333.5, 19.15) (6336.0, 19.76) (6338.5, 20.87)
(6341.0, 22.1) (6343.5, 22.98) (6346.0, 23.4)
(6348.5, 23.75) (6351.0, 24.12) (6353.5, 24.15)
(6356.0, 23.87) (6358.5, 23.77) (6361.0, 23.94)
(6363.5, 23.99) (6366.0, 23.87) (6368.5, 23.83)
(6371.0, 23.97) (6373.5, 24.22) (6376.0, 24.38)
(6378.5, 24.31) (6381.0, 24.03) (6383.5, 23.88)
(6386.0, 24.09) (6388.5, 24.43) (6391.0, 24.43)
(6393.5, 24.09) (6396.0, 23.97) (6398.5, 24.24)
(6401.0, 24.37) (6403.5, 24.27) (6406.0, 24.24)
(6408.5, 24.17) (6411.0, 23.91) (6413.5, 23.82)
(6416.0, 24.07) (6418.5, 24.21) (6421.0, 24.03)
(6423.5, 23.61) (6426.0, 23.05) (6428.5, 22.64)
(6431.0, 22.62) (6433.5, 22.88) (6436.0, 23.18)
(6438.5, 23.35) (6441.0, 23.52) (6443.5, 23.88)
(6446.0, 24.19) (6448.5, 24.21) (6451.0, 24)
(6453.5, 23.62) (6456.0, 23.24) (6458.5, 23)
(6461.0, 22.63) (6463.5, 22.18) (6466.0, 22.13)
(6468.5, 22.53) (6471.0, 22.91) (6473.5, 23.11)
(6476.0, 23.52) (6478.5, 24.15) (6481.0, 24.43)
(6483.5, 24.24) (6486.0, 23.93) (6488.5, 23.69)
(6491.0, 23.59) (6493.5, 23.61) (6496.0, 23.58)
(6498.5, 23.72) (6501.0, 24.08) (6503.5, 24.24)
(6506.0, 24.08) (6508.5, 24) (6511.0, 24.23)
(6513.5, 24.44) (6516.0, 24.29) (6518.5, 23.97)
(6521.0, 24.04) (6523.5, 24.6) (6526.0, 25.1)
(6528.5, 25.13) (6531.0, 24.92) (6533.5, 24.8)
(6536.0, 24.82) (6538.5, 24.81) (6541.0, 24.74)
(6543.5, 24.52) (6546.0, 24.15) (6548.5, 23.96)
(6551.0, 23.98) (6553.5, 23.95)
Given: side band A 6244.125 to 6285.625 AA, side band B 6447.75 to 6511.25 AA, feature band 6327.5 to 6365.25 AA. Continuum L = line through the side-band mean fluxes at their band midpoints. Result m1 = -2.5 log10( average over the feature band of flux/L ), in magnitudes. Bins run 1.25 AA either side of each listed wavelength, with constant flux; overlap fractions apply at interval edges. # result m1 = 0.09 mag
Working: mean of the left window 25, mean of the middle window 22.4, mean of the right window 23.5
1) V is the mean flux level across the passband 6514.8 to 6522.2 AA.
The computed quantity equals 24.1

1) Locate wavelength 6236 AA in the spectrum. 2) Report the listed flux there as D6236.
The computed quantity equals 24.97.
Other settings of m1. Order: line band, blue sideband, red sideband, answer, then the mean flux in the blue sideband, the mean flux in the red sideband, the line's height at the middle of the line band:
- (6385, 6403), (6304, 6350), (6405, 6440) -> -0.051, 22.1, 23.6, 23.1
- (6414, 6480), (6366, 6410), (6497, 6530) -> 0.041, 24.2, 24.3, 24.2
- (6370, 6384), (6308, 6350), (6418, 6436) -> -0.073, 22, 23.2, 22.6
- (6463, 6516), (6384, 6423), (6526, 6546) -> 0.040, 24.1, 24.8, 24.6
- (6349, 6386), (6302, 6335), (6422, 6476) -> -0.069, 22.2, 23.2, 22.5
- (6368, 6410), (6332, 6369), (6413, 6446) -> -0.047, 22.9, 23.5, 23.2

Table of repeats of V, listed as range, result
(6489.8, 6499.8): 23.6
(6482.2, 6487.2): 24.1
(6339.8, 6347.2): 22.8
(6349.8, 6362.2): 24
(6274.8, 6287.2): 25.4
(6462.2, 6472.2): 22.4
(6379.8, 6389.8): 24.1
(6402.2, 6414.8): 24.1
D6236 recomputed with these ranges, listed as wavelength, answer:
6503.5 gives 24.24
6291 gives 23.92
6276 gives 25.5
